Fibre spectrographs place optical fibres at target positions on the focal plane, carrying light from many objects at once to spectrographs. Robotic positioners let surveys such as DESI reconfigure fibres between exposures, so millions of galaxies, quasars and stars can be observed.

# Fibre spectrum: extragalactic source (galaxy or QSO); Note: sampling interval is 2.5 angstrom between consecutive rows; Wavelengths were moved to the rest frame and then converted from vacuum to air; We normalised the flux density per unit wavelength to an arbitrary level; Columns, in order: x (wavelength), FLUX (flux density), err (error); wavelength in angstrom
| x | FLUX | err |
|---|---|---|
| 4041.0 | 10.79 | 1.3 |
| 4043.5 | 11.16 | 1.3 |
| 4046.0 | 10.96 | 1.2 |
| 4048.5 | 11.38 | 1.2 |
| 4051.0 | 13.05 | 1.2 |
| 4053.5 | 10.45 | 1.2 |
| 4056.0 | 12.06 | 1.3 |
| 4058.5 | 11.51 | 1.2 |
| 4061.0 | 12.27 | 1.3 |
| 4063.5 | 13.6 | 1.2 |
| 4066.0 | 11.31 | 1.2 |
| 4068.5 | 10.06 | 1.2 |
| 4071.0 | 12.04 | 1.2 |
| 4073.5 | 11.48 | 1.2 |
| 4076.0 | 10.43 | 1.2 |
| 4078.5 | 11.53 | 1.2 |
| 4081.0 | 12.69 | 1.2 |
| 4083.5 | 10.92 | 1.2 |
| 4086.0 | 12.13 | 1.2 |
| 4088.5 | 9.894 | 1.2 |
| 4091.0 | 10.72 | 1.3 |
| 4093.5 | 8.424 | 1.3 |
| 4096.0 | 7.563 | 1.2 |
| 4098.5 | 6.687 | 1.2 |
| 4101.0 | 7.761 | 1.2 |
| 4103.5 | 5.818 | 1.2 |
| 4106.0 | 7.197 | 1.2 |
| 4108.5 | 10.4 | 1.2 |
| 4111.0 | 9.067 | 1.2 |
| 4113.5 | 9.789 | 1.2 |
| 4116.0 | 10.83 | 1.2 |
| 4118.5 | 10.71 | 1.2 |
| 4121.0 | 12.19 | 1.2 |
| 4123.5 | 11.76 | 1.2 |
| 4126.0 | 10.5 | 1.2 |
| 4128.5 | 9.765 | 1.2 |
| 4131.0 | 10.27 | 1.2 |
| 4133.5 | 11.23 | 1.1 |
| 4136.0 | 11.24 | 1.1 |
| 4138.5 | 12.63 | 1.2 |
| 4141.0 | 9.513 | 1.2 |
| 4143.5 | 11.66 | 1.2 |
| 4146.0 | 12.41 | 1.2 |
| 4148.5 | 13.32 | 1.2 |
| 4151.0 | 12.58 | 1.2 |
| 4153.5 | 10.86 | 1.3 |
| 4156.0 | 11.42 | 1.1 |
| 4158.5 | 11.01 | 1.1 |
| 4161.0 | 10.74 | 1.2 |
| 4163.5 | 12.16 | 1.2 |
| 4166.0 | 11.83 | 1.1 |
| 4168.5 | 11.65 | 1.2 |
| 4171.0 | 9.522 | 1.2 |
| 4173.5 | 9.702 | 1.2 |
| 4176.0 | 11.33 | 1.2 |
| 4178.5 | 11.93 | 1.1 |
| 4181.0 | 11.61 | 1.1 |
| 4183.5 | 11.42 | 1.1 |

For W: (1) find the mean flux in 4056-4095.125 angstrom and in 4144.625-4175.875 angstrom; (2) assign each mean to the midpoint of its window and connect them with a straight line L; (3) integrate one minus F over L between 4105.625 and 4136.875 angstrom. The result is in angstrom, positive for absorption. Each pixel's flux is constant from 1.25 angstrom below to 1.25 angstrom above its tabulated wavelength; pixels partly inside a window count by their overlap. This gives 2.5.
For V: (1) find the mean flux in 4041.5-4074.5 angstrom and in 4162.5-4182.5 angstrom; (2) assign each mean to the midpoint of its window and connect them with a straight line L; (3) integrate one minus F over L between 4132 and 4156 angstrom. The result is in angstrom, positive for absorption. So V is -0.8 angstrom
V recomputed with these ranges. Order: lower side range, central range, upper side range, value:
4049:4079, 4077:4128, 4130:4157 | 7.81 angstrom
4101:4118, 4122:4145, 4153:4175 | -2.79 angstrom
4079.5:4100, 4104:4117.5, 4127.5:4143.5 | 1.38 angstrom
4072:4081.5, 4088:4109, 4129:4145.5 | 5.91 angstrom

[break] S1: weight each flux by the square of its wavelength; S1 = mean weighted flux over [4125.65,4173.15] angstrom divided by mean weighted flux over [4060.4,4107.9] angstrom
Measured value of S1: 1.15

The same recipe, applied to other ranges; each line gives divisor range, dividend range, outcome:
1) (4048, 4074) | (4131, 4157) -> 1.03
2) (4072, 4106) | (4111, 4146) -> 1.16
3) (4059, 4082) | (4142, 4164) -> 1.05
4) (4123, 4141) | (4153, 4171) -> 1.05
